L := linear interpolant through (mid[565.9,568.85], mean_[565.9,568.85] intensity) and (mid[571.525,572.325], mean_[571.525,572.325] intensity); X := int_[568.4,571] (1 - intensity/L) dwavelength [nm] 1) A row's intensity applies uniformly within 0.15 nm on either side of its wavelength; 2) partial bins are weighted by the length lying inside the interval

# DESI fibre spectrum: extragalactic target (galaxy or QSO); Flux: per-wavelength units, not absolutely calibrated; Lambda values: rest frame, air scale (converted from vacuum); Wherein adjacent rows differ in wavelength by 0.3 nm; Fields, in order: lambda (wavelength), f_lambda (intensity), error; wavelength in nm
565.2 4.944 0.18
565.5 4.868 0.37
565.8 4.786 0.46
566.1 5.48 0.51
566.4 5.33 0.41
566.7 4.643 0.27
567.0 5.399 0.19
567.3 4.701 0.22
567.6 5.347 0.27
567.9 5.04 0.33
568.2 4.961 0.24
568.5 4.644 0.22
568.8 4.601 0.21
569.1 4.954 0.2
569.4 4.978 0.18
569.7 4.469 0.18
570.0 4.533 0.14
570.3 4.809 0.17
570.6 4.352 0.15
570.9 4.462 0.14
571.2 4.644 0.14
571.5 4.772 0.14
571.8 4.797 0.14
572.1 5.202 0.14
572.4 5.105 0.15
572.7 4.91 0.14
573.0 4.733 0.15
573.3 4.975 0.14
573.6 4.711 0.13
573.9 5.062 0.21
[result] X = 0.18 nm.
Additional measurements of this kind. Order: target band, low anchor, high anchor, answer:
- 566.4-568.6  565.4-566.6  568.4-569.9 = -0.03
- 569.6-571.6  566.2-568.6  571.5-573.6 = 0.16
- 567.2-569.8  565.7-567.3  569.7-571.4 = -0.02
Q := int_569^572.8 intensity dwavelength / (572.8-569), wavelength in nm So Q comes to 4.76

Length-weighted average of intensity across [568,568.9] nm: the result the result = 4.76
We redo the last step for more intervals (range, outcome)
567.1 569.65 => 4.9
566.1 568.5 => 5.06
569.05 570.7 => 4.68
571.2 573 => 4.91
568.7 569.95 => 4.74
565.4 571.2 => 4.86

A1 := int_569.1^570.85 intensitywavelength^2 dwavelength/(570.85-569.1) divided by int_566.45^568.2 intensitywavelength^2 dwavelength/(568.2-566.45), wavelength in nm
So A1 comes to 0.9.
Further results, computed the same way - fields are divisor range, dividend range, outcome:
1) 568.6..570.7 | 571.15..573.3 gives 1.06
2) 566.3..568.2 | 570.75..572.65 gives 0.97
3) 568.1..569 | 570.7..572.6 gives 1.03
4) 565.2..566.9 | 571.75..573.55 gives 1.01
